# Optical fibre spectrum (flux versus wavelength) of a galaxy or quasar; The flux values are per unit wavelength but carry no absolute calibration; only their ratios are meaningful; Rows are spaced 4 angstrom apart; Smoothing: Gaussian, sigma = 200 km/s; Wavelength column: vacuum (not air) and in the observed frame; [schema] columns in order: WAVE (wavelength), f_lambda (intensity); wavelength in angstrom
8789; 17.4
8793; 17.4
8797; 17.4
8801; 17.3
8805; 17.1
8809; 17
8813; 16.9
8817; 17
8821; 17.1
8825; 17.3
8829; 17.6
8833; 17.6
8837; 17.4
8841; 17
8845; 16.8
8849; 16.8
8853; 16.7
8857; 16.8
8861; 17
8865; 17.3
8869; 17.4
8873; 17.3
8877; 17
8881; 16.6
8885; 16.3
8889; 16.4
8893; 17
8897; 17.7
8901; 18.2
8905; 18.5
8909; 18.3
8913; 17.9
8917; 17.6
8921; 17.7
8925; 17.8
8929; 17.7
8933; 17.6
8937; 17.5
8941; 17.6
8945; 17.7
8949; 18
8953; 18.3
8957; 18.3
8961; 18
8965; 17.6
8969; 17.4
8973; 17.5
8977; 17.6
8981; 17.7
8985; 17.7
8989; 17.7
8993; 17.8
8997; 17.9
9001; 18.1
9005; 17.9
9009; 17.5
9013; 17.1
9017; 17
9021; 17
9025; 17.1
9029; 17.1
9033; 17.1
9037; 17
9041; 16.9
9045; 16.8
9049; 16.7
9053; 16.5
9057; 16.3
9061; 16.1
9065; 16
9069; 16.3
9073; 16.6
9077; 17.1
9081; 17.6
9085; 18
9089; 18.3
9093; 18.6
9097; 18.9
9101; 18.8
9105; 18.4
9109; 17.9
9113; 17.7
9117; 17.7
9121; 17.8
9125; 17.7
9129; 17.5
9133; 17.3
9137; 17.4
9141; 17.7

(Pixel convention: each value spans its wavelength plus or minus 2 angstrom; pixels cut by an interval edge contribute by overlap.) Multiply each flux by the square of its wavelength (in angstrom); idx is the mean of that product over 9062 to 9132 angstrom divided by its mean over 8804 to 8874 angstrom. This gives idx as 1.09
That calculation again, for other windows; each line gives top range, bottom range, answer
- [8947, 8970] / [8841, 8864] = 1.09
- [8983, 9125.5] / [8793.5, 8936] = 1.05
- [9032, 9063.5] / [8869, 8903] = 1.01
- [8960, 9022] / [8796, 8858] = 1.07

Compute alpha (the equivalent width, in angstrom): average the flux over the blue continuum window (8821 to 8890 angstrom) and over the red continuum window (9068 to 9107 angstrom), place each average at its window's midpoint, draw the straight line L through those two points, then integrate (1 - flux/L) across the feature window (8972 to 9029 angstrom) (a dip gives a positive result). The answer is 0.1 angstrom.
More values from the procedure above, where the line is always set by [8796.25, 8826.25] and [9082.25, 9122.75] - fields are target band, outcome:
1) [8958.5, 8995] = 0.12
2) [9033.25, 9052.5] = 1.21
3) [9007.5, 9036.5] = 1.28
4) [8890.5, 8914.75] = -0.61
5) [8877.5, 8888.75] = 0.56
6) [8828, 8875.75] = 0.39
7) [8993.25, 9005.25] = -0.09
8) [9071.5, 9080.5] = 0.55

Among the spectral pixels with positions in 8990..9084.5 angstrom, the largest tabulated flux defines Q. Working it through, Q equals 18.1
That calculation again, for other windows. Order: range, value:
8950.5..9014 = 18.3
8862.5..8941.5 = 18.5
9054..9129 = 18.9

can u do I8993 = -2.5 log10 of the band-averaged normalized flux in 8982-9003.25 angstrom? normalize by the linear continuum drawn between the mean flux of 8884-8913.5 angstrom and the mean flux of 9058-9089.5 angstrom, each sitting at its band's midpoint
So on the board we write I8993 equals -0.04 mag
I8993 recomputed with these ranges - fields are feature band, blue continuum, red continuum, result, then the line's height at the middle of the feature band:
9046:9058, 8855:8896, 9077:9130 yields 0.08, 17.8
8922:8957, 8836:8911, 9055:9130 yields -0.03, 17.3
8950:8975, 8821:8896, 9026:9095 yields -0.05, 17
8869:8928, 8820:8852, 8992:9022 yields -0.01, 17.3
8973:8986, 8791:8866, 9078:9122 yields 0.00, 17.7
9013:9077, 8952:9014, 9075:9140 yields 0.07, 17.8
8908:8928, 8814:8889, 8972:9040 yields -0.04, 17.2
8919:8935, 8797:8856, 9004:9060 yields -0.04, 17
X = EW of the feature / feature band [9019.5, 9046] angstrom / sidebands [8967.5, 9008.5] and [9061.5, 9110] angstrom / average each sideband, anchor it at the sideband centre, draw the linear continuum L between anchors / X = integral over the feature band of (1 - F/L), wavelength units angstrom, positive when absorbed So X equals 1.03 angstrom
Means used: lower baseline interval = 17.7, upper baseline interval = 17.7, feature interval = 17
